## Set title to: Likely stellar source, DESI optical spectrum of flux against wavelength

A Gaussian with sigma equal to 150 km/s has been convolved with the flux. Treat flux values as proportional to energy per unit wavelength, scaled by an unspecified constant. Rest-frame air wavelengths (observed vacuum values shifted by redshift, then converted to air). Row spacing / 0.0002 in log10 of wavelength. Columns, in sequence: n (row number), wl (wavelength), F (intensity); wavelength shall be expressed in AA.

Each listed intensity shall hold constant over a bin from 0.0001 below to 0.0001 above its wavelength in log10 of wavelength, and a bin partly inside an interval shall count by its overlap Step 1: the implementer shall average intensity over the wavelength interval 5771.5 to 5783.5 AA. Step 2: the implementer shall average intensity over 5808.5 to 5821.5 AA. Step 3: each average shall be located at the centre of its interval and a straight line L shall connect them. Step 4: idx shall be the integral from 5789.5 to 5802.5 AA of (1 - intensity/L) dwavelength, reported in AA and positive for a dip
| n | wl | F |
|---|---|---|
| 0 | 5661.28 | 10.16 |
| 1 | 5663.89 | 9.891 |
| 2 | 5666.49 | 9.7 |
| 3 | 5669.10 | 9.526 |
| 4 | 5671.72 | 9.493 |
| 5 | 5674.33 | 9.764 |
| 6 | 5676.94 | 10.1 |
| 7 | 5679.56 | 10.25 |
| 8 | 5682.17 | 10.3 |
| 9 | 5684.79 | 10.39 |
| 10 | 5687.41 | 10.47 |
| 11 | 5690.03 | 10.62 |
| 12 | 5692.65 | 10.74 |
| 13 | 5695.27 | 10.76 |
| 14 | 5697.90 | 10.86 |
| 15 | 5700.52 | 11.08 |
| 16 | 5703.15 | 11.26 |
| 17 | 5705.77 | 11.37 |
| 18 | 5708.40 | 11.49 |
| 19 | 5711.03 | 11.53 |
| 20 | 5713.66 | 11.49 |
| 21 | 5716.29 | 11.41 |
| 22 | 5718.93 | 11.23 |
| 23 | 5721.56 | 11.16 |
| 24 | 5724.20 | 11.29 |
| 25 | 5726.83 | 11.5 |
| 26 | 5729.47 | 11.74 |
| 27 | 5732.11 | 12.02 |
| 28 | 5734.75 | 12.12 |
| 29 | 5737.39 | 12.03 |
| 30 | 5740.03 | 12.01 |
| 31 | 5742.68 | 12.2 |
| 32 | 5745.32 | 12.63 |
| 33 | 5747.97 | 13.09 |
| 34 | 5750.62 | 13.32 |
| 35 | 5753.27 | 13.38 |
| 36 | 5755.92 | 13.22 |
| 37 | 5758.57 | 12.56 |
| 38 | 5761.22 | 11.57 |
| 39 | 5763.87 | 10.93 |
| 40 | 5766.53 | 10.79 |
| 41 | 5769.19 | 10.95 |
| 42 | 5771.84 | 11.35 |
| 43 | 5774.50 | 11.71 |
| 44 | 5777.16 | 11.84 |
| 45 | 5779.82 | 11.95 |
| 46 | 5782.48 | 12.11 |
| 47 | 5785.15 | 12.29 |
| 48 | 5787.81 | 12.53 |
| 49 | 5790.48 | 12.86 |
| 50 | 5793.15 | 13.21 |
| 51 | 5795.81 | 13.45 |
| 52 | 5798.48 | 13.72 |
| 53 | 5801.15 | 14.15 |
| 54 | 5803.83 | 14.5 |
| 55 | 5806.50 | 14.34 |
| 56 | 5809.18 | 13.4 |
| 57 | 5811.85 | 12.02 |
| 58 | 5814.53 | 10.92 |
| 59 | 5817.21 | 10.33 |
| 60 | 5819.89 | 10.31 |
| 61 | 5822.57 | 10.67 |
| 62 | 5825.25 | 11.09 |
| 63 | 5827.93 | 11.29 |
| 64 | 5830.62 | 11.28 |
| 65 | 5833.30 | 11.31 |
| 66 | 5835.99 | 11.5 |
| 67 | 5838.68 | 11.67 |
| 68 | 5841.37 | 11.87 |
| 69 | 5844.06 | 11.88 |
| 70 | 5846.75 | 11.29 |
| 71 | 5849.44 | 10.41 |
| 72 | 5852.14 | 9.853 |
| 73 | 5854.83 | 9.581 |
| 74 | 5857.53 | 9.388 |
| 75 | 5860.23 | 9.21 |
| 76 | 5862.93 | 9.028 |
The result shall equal -2.2 AA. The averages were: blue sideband 11.8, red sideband 11.3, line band 13.5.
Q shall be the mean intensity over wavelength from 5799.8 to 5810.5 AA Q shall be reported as 14.1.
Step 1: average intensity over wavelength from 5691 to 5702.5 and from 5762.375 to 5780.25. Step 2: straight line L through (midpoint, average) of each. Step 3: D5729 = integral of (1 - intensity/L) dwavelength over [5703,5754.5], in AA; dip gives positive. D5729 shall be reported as -4.0 AA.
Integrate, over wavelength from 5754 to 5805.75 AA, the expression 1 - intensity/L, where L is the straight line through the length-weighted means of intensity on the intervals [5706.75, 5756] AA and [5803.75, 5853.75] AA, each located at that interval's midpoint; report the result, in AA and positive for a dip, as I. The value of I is -3.05 AA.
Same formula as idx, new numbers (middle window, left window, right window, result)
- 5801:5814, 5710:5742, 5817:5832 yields -2.9 AA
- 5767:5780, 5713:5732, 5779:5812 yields 1.2 AA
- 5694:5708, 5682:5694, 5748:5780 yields -0.4 AA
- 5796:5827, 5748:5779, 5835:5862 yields -3.0 AA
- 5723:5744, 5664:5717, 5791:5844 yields -1.4 AA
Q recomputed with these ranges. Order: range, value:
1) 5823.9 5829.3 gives 11.2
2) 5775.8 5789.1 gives 12.1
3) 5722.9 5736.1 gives 11.7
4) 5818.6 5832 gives 10.9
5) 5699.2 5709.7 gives 11.3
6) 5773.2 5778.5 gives 11.8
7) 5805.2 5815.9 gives 12.7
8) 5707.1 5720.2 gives 11.4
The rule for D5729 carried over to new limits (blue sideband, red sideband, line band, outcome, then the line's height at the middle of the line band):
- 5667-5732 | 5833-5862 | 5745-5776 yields -3.85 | 10.8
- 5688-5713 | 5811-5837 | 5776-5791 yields -1.60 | 11.1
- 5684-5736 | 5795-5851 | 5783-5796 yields -1.15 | 11.7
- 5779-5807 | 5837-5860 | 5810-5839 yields 1.47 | 11.8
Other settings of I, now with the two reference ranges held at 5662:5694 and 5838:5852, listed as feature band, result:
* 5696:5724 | -2.6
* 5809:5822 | -0.1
